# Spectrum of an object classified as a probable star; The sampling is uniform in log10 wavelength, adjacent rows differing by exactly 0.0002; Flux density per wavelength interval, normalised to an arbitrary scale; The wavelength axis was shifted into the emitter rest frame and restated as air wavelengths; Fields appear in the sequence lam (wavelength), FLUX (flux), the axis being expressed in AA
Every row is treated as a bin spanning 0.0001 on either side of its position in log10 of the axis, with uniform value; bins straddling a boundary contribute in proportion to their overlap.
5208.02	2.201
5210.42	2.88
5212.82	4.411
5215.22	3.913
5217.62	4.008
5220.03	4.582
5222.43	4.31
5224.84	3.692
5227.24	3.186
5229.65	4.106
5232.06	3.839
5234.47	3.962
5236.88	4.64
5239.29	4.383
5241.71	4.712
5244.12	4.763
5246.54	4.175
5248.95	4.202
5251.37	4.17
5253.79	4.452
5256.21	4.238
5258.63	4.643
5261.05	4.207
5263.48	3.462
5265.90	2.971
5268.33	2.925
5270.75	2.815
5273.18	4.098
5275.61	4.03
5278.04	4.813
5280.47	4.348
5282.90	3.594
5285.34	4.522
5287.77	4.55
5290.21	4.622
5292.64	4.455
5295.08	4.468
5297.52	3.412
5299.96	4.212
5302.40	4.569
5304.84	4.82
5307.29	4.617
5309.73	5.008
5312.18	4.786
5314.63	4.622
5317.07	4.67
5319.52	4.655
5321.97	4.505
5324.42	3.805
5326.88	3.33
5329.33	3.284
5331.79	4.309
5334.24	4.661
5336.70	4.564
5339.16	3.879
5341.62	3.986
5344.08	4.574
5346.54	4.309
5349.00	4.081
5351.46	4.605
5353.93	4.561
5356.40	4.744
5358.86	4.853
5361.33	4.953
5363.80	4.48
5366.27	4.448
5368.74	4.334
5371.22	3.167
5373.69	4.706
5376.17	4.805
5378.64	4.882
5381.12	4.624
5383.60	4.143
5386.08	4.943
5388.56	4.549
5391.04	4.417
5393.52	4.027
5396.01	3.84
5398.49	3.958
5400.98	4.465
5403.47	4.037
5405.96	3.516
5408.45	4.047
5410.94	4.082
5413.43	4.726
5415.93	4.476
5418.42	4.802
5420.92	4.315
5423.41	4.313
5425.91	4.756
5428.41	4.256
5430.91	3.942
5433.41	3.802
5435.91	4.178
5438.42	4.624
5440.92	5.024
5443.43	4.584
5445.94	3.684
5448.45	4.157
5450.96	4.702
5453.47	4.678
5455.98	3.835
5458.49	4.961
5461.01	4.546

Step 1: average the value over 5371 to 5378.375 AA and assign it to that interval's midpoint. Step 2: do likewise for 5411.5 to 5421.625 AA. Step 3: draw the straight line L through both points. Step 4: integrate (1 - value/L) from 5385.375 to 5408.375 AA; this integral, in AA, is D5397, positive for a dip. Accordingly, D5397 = 1.75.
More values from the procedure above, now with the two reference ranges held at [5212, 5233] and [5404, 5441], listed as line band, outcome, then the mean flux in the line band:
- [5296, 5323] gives -2.6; 4.53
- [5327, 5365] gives -1.6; 4.36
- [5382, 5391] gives -0.6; 4.53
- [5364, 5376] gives -0.1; 4.25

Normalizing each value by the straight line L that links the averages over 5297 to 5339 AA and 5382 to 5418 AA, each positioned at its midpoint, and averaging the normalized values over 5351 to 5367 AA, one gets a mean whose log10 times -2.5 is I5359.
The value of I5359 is -0.09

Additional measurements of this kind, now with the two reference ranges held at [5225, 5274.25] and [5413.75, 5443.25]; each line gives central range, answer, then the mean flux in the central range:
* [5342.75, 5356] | -0.05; 4.44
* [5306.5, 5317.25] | -0.15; 4.75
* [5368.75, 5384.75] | -0.02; 4.38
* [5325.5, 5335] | 0.09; 3.86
